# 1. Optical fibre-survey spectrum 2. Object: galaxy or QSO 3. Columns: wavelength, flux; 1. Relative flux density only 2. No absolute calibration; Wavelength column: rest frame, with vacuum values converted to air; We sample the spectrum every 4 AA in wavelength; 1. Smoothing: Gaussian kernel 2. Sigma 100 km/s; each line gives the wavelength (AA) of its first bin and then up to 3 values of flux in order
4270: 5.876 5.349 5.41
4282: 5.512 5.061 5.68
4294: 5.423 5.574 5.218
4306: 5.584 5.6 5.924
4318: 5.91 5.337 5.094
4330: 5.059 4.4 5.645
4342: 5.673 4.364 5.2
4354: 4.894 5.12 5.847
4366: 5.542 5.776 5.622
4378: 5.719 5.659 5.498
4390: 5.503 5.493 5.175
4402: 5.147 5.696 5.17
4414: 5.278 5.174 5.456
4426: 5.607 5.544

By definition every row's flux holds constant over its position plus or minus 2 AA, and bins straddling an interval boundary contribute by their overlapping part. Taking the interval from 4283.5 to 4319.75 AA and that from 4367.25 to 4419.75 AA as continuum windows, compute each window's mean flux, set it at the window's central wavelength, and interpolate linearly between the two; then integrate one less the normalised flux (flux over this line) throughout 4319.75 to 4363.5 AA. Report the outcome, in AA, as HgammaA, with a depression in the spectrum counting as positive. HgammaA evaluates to 2.9 AA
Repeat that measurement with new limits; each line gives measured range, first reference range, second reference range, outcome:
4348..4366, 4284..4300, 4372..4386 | 0.9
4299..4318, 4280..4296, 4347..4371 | -0.8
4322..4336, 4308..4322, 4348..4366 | 1.7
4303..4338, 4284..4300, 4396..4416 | 0.2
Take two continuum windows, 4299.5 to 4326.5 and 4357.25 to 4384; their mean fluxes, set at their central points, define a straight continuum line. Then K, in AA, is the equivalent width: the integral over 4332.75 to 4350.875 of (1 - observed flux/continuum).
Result 1.7 AA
